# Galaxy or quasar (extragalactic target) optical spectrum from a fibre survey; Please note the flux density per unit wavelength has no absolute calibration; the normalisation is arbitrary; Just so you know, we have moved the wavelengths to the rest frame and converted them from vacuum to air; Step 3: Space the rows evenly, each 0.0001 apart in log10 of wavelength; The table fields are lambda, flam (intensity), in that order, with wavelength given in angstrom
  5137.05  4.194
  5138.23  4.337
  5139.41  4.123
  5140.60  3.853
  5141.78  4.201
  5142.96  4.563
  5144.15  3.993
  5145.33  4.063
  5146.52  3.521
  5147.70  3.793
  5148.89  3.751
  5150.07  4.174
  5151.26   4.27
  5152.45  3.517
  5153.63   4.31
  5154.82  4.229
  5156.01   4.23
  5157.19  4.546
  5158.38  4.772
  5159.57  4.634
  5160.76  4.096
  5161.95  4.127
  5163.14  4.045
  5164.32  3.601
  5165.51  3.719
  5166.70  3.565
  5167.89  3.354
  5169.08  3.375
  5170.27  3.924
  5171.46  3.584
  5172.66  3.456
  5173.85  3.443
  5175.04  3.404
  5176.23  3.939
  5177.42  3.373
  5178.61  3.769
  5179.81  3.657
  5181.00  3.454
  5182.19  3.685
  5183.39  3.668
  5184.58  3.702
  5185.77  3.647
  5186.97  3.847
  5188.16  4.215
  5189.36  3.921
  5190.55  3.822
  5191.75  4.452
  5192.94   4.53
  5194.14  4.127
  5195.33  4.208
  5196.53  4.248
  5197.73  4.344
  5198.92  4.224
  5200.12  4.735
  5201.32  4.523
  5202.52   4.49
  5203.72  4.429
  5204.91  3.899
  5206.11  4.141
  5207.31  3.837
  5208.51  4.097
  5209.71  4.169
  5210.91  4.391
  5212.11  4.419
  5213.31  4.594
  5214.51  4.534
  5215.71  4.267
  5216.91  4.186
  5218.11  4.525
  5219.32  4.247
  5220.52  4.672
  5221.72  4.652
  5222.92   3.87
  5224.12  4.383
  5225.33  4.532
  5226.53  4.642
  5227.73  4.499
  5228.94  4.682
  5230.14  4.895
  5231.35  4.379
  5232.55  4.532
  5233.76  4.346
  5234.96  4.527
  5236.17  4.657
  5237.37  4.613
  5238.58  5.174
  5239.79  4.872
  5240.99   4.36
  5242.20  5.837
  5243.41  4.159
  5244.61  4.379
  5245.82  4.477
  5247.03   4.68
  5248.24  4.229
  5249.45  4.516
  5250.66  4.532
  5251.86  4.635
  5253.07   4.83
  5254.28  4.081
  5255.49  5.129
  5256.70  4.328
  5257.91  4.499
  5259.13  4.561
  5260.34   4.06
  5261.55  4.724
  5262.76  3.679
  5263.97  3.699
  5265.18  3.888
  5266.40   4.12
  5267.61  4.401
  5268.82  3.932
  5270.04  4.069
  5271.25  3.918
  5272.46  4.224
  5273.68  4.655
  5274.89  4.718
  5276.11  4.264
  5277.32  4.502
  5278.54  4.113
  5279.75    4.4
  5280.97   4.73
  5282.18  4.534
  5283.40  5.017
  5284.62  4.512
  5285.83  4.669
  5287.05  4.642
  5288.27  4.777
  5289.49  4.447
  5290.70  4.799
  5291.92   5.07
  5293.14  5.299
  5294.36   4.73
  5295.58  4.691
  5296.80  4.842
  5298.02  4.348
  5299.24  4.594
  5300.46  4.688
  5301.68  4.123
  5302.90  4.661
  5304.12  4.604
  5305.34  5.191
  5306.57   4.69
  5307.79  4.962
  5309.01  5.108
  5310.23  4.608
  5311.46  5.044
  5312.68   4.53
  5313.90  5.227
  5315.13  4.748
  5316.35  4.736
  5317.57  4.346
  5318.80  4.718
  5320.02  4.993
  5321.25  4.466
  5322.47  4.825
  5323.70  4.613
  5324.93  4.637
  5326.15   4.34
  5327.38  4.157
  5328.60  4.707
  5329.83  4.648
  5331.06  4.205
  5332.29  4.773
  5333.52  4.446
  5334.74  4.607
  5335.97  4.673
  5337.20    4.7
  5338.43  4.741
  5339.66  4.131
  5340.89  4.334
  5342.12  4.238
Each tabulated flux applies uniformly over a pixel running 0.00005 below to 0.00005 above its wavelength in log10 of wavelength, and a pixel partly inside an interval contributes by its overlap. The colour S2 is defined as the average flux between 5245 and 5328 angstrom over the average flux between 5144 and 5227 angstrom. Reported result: 1.1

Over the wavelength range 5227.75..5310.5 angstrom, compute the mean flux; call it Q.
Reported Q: 4.55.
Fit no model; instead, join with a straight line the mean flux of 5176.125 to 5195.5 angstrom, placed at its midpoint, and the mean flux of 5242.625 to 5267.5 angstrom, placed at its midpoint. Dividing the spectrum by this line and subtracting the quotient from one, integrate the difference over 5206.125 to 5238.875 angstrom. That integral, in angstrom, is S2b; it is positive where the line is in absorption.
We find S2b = -2.4 angstrom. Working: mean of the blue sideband 3.88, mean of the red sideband 4.37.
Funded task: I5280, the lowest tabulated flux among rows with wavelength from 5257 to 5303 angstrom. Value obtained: 3.679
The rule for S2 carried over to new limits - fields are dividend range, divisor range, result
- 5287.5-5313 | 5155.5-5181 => 1.24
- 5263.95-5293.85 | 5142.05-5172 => 1.12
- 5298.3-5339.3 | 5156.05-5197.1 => 1.20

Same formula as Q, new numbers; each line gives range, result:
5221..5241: 4.57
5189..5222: 4.31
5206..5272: 4.42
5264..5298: 4.5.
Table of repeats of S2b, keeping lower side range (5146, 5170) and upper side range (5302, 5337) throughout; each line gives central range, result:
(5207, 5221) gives -0.4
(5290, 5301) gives -0.5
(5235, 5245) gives -1.0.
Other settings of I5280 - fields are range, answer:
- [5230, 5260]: 4.081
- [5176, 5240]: 3.373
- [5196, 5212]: 3.837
